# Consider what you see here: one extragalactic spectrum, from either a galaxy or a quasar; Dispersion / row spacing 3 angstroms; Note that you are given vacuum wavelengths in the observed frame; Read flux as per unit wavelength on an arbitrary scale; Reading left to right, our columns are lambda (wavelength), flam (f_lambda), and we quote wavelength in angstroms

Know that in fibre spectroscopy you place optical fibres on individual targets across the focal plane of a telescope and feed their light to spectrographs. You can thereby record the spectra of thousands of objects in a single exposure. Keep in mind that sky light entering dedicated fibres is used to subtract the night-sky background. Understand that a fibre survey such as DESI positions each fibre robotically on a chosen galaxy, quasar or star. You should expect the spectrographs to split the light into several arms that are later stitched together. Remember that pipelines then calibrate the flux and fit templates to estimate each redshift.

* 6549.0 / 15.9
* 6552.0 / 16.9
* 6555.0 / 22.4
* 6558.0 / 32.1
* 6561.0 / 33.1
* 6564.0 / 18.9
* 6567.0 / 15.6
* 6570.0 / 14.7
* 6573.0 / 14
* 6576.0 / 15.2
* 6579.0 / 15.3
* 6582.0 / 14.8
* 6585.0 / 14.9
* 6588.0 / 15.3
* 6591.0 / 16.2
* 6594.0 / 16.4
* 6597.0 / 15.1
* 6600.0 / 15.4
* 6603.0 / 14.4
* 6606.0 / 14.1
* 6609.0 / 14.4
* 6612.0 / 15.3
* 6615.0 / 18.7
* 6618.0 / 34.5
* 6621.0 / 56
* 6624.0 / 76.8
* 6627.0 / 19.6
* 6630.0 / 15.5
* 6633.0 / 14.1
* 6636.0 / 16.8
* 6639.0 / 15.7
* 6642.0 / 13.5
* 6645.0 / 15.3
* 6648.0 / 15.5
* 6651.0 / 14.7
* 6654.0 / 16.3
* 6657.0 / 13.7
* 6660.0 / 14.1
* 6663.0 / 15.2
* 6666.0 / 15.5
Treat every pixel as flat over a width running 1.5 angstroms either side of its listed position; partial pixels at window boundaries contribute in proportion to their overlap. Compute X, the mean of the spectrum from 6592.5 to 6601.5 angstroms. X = 15.6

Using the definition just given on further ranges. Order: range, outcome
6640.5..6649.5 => 14.8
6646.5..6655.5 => 15.5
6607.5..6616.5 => 16.1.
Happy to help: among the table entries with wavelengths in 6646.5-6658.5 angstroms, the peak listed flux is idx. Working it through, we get 16.3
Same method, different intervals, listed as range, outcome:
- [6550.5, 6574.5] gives 33.1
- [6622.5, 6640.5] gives 76.8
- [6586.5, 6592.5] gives 16.2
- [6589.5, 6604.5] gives 16.4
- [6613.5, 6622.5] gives 56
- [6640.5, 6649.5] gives 15.5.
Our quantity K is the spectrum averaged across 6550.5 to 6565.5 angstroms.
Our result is 24.7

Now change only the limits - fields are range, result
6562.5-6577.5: 15.7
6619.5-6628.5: 50.8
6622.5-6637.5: 28.6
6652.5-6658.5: 15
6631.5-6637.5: 15.5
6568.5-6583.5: 14.8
